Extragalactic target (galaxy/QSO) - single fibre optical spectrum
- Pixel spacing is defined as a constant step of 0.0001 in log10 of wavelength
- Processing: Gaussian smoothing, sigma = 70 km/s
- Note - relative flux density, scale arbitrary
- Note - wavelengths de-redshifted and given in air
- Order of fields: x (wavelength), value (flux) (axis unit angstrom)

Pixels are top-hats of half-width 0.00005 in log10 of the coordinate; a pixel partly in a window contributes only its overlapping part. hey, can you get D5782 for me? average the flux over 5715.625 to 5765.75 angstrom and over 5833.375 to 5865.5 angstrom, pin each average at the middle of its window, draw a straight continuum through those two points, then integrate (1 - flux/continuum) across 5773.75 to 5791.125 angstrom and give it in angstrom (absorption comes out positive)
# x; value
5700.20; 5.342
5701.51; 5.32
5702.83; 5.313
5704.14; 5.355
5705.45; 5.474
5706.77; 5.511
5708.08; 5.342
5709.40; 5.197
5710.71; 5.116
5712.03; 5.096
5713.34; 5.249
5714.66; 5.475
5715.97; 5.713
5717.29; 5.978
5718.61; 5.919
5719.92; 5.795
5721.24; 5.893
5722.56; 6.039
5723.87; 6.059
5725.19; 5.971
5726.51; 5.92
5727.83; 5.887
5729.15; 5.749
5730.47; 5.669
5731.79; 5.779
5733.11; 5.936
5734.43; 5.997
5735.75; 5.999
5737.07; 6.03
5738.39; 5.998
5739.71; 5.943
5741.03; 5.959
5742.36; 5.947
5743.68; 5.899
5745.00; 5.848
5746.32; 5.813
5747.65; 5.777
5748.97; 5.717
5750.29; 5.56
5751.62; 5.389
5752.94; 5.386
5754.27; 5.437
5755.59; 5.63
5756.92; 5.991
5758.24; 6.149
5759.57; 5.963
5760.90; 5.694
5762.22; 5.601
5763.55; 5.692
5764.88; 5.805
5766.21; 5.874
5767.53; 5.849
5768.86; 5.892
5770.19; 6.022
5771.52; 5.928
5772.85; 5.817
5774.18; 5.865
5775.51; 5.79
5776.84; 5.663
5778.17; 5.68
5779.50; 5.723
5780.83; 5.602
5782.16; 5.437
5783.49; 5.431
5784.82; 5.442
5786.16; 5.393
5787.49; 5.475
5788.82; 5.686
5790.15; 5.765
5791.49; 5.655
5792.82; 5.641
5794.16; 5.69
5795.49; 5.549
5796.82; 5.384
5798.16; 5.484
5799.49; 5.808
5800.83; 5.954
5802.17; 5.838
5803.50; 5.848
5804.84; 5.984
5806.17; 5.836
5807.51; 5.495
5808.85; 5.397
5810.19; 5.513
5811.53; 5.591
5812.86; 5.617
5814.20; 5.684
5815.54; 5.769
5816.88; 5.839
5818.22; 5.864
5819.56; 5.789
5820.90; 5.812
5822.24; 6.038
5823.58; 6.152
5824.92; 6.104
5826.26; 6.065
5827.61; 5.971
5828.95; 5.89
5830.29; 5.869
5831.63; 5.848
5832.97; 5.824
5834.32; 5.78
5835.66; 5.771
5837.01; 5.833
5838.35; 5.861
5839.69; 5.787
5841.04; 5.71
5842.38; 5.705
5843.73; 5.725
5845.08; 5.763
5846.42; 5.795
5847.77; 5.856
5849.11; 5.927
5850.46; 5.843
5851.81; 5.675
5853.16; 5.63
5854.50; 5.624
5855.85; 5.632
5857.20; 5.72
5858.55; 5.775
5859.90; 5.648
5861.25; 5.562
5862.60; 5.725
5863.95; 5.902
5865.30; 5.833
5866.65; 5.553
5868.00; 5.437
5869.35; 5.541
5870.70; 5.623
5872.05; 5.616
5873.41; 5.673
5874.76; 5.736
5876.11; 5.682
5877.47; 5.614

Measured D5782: 0.57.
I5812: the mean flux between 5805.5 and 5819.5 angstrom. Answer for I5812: 5.67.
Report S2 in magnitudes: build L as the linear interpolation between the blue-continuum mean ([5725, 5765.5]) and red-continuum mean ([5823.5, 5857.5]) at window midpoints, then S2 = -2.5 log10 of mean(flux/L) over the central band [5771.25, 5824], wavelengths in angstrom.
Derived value 0.022 mag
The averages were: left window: 5.81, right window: 5.82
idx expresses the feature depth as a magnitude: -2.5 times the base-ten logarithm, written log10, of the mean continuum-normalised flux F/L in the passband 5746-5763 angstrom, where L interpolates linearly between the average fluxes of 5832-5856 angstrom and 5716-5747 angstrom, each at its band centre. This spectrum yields 0.034 mag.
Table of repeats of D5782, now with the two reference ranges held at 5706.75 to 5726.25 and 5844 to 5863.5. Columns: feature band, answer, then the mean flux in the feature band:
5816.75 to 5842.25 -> -0.8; 5.88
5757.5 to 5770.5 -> -0.4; 5.85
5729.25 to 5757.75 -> -0.7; 5.8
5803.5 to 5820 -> 0.0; 5.7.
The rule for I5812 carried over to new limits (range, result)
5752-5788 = 5.71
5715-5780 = 5.83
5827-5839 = 5.85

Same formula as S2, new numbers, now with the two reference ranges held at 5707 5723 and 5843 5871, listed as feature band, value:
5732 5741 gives -0.07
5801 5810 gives -0.02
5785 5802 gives 0.00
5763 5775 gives -0.05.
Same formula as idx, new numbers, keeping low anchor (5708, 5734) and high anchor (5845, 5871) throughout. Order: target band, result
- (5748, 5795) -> 0.00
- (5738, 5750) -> -0.03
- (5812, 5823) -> -0.02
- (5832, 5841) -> -0.02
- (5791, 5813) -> 0.01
